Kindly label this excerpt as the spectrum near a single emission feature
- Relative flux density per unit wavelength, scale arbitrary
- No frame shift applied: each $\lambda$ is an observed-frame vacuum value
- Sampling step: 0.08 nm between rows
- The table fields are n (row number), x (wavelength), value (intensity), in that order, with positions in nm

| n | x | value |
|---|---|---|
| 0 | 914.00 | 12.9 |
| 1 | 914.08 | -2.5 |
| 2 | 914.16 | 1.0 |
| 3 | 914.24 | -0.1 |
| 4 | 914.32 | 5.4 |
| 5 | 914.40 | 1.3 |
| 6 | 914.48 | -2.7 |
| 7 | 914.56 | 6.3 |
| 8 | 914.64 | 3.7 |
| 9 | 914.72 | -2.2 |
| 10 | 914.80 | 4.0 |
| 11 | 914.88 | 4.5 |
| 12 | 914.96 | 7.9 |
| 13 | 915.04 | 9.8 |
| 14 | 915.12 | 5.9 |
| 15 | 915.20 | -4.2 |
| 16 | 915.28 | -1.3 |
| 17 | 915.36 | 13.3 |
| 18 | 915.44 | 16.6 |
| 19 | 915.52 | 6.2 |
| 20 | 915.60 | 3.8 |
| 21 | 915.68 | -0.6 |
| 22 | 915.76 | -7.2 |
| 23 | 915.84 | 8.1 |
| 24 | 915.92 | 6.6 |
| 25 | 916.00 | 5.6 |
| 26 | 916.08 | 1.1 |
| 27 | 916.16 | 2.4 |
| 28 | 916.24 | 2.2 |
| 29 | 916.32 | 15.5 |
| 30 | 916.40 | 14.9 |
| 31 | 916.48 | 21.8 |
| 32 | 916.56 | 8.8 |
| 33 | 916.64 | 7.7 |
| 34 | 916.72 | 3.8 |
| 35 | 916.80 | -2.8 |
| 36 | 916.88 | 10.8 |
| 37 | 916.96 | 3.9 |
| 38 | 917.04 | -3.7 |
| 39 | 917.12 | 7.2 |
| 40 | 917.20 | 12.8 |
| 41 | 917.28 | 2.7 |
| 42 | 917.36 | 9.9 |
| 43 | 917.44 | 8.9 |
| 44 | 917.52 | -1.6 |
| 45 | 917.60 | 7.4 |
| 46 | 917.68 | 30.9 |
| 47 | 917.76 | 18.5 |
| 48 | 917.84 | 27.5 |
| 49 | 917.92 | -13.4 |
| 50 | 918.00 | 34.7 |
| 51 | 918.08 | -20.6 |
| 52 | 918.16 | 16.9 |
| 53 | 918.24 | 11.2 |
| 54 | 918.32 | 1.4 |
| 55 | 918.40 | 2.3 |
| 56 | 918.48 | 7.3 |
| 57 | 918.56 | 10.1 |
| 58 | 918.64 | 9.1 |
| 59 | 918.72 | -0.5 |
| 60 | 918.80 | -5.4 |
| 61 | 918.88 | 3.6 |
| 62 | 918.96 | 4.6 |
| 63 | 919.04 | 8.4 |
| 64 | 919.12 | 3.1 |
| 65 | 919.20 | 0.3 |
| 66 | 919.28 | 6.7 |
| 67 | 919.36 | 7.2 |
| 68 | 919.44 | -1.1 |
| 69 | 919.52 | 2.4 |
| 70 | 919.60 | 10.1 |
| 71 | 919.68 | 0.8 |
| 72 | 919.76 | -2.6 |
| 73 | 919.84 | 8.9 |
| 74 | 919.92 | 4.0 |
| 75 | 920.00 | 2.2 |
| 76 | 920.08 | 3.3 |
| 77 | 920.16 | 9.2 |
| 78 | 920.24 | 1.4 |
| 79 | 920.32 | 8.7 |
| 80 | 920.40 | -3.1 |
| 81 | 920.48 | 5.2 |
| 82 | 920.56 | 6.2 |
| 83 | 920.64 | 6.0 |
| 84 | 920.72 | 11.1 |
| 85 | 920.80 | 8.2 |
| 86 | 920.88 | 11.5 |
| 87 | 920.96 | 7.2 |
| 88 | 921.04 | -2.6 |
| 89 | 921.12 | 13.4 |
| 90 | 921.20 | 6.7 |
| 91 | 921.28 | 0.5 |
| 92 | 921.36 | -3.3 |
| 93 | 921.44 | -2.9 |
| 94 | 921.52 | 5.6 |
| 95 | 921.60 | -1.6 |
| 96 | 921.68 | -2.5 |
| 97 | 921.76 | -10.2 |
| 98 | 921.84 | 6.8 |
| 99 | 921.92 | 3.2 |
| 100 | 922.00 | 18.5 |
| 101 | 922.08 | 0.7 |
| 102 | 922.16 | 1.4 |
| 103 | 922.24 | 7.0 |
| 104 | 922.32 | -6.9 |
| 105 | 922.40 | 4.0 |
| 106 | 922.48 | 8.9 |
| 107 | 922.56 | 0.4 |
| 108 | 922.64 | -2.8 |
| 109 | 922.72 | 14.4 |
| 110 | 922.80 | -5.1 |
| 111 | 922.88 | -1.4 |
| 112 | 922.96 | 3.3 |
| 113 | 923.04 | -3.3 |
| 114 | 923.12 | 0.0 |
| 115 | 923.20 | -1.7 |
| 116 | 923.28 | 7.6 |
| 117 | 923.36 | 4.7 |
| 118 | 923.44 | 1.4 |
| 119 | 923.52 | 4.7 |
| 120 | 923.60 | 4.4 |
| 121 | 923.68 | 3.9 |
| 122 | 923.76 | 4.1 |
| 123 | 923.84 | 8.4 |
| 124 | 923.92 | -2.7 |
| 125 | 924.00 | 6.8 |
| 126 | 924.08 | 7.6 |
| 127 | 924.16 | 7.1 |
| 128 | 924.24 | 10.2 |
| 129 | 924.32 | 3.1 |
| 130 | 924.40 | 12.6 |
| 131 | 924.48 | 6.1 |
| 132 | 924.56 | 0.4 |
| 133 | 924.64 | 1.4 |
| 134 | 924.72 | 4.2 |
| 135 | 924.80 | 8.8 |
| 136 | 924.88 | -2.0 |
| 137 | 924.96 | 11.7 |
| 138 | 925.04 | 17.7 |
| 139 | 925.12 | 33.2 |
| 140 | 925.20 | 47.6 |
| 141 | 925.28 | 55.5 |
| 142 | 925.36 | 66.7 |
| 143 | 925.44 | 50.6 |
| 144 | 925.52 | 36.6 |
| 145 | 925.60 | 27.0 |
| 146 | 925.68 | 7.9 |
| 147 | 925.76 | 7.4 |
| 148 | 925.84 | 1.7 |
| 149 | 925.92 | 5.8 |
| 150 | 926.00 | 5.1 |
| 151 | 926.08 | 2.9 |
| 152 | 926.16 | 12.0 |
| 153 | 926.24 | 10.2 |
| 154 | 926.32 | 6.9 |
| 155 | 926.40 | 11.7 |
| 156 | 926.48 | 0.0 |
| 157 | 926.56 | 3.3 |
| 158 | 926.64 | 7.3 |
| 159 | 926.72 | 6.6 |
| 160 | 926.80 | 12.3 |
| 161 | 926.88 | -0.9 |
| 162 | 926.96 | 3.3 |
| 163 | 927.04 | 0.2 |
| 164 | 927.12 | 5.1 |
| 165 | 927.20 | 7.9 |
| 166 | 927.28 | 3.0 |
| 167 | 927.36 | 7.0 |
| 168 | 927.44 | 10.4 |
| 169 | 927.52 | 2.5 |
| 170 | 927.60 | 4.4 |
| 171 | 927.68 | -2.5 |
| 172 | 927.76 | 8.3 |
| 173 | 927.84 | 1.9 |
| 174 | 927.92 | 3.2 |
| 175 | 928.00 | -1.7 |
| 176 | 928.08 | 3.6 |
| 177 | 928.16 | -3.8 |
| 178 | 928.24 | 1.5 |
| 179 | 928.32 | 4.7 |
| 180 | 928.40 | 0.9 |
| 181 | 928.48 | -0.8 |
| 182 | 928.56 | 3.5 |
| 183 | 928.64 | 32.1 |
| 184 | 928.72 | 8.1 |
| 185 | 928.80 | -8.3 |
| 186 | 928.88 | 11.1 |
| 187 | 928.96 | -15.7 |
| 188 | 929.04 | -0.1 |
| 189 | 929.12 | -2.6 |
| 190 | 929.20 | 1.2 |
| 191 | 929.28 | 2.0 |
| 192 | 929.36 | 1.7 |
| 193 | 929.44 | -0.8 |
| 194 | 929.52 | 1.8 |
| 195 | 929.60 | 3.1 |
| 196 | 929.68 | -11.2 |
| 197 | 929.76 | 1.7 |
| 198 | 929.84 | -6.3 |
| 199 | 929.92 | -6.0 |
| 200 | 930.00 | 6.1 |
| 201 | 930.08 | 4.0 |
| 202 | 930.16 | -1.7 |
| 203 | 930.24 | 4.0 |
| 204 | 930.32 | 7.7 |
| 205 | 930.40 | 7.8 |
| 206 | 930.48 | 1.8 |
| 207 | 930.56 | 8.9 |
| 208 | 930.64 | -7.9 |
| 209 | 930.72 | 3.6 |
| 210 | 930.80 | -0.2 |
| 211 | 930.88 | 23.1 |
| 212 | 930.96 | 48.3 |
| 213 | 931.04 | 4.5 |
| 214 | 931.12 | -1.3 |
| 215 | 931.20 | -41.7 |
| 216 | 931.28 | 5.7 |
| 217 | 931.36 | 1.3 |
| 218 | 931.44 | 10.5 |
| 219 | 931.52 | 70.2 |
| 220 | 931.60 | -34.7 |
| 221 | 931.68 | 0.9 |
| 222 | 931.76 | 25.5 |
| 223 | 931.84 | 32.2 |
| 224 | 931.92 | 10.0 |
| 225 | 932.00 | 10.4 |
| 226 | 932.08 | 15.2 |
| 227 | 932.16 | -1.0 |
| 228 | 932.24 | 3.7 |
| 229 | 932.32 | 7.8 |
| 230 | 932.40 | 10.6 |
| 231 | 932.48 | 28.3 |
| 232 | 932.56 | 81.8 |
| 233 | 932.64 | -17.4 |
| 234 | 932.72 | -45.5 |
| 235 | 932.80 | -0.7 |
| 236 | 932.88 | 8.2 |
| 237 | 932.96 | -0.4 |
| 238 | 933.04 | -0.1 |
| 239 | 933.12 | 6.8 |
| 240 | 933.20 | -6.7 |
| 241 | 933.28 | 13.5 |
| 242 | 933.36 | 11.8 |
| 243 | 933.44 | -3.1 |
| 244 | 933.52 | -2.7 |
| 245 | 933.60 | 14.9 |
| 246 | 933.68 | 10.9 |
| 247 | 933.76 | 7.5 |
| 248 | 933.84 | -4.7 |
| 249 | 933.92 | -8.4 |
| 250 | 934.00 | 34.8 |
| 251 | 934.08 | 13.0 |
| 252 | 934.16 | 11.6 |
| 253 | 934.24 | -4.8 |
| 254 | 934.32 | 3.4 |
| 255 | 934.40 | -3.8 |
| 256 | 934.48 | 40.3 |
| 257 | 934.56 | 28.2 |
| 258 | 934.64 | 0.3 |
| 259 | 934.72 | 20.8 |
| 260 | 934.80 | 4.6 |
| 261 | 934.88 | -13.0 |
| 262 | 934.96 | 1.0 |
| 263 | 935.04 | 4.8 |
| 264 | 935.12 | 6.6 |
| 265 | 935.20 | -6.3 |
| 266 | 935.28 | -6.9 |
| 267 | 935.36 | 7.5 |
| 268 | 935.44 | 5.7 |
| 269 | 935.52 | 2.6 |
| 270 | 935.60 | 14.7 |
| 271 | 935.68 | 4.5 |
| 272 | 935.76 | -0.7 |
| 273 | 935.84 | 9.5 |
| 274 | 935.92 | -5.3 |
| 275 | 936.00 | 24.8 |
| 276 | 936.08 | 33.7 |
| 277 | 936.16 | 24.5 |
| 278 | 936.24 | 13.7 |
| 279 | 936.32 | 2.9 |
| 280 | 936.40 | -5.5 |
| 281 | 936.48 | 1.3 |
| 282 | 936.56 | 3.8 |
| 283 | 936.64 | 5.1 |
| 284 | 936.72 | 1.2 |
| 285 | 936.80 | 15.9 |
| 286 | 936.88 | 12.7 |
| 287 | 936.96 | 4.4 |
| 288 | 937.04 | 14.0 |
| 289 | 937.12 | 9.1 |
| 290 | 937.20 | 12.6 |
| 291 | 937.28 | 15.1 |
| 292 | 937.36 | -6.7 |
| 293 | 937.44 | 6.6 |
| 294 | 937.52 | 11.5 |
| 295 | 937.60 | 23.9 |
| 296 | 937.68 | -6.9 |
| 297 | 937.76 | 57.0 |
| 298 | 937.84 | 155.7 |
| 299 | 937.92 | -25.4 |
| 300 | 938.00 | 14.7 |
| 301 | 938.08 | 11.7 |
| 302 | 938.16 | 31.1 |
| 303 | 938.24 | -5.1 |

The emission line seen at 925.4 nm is [O III] 5007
